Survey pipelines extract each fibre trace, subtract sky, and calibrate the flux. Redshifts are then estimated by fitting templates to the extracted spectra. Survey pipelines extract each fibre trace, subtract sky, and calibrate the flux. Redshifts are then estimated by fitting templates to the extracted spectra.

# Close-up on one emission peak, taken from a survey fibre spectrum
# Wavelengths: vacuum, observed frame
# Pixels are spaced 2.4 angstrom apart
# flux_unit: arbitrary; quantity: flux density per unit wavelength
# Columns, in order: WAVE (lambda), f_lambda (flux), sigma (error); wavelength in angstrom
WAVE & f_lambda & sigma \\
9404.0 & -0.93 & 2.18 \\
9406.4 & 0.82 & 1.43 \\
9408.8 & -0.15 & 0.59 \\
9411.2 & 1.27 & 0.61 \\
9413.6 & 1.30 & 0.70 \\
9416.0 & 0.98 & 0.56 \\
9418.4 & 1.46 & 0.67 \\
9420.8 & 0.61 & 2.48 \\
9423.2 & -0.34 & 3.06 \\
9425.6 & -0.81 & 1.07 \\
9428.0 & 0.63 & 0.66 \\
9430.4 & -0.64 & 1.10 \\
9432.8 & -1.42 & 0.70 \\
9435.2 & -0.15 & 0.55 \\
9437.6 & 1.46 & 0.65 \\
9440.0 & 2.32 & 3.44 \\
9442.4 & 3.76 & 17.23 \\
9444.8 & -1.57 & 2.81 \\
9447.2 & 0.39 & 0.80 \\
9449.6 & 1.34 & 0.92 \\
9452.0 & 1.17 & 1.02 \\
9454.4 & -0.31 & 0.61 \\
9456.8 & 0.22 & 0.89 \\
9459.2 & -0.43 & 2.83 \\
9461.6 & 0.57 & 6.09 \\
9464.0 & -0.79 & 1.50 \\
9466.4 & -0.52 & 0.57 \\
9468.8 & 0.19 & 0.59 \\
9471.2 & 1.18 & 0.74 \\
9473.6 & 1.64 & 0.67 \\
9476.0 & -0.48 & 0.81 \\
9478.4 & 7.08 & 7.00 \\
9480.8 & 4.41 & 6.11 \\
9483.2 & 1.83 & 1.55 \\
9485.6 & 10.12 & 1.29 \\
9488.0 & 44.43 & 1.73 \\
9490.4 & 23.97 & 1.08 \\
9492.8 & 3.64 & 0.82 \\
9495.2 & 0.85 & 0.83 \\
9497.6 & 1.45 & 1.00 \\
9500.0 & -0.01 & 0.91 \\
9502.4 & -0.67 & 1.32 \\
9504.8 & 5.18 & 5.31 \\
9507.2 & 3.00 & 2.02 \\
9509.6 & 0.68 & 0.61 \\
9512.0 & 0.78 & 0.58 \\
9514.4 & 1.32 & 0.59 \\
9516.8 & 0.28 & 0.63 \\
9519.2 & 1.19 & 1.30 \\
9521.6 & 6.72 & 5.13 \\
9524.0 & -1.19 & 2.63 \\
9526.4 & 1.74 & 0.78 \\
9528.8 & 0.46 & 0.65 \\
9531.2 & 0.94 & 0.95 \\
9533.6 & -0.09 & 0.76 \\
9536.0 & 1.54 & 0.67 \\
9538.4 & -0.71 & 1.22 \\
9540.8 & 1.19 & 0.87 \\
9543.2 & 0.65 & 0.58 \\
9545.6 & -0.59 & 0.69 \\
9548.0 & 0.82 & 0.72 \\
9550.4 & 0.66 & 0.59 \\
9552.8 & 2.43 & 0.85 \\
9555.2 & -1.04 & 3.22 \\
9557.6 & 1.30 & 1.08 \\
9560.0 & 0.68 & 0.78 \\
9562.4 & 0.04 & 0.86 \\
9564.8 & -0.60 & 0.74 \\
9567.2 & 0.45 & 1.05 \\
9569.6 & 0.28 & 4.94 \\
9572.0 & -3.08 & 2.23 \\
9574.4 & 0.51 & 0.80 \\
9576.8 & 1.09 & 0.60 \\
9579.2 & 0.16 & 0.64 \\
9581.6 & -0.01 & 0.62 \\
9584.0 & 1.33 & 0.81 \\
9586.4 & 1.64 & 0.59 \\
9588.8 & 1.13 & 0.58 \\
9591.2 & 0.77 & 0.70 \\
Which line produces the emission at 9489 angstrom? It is [O III]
